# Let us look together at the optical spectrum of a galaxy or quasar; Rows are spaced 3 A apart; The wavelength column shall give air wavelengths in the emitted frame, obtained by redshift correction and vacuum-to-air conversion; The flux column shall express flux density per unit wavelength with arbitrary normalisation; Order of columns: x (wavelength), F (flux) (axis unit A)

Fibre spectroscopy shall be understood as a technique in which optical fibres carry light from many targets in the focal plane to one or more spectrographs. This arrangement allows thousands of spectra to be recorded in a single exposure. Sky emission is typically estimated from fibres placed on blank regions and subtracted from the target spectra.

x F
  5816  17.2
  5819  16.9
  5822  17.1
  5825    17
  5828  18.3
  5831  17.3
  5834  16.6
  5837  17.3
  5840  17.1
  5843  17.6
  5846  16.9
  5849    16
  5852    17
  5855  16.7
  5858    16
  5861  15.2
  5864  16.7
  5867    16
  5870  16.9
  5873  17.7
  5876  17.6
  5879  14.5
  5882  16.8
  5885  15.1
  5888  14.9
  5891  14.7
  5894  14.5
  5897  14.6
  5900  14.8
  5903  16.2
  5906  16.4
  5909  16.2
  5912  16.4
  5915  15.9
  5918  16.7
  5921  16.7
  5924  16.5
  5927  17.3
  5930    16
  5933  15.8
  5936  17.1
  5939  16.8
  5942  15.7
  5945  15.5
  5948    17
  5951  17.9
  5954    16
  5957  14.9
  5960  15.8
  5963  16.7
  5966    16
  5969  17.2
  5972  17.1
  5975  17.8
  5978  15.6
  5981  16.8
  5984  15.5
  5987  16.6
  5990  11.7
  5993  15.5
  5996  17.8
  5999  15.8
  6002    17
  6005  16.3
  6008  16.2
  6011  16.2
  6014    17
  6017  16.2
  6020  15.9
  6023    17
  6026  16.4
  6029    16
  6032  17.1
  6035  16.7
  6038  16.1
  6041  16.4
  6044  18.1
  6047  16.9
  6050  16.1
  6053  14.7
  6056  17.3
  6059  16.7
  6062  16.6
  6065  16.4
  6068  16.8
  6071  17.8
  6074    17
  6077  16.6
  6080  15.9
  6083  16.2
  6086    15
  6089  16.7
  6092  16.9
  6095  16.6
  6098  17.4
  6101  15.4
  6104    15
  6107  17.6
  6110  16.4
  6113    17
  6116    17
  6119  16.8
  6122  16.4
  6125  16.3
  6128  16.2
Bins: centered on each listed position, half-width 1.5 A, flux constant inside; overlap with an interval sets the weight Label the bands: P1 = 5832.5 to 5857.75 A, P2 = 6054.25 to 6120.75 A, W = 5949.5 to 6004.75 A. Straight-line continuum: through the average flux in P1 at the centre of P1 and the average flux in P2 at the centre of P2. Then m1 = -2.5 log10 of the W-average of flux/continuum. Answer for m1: 0.03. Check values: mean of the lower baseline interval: 16.9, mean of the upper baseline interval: 16.6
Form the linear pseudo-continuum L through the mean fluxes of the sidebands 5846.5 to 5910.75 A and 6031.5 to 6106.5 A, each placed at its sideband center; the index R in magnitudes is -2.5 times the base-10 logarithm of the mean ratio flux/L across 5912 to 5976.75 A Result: -0.023 mag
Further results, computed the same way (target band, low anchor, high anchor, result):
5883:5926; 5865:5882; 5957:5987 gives 0.05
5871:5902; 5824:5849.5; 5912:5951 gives 0.08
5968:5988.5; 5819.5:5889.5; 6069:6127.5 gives 0.00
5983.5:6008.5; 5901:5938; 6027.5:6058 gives 0.05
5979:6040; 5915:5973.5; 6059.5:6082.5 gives 0.03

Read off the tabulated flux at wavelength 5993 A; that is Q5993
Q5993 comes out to 15.5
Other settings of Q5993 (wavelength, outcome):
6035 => 16.7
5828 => 18.3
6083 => 16.2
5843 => 17.6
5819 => 16.9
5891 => 14.7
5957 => 14.9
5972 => 17.1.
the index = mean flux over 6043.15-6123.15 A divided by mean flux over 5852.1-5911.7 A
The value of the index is 1.0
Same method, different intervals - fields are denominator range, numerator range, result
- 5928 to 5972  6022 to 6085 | 1.01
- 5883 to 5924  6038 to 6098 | 1.06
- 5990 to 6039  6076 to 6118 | 1.01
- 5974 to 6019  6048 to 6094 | 1.02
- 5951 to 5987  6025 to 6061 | 1.01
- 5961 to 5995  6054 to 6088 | 1.03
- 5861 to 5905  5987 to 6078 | 1.04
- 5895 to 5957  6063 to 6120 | 1.02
